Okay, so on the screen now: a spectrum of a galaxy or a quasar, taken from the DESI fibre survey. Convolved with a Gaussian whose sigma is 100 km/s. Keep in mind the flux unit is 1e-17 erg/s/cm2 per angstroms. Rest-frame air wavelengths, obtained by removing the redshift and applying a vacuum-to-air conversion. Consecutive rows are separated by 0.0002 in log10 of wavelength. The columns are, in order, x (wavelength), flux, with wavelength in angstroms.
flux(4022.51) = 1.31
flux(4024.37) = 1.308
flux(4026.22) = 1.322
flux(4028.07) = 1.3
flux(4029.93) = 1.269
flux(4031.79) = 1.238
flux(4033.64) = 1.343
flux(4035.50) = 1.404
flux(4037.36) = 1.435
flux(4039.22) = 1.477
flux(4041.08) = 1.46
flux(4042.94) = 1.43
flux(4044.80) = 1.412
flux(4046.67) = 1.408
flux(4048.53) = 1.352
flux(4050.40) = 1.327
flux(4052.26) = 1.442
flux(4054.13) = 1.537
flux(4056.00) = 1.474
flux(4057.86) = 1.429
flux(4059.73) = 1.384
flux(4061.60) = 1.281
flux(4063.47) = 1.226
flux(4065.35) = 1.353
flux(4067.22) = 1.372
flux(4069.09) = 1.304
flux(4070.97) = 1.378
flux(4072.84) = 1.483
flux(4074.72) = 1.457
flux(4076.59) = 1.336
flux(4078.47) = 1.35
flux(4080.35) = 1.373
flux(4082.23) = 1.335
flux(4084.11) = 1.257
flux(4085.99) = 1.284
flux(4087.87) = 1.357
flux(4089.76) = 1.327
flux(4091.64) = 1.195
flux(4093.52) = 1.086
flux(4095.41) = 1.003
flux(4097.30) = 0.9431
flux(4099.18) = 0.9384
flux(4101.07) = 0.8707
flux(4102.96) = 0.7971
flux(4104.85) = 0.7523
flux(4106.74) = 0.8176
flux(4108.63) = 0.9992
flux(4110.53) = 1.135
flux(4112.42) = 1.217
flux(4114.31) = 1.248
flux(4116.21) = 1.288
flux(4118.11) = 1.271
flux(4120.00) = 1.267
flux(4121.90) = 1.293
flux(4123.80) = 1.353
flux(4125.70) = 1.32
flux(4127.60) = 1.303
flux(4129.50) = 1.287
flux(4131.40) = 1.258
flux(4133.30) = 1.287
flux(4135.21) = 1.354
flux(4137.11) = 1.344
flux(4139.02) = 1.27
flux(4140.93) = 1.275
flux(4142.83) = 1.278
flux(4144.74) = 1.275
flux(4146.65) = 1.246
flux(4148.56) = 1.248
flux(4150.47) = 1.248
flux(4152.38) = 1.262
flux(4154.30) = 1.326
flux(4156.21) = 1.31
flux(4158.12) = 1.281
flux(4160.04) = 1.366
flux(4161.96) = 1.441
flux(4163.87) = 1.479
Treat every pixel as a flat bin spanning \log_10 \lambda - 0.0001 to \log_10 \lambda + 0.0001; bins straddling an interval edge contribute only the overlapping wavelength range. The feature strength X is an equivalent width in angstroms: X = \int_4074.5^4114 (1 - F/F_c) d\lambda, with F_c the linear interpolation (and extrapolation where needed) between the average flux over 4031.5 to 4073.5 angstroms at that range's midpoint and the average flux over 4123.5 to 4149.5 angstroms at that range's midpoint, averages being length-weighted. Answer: 6.3 angstroms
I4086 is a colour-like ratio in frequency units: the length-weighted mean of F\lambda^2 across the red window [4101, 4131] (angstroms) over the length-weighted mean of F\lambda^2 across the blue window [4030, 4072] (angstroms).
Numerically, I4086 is 0.86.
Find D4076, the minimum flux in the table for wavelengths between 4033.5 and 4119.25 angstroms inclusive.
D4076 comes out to 0.7523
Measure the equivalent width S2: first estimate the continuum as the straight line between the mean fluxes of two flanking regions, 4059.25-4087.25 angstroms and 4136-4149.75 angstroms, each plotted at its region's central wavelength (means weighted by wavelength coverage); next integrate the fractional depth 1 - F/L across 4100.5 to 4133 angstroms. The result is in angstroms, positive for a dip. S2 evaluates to 3.7 angstroms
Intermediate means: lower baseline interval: 1.34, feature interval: 1.15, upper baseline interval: 1.28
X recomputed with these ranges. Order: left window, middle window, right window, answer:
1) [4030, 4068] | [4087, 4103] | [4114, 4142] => 3.2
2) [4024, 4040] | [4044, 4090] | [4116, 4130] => -1.5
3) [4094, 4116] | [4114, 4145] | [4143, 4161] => -4.2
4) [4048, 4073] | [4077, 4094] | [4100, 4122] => -0.9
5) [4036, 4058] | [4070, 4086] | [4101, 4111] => -3.1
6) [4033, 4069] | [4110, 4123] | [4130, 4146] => 0.7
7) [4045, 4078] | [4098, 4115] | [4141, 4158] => 4.6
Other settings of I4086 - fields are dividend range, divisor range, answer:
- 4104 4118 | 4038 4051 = 0.79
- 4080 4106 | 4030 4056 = 0.80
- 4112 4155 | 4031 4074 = 0.96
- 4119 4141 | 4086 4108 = 1.30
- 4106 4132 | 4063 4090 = 0.92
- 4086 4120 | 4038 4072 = 0.80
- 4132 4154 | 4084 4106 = 1.24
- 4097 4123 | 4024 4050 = 0.81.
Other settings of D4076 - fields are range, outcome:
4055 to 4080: 1.226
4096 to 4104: 0.7971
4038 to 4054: 1.327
